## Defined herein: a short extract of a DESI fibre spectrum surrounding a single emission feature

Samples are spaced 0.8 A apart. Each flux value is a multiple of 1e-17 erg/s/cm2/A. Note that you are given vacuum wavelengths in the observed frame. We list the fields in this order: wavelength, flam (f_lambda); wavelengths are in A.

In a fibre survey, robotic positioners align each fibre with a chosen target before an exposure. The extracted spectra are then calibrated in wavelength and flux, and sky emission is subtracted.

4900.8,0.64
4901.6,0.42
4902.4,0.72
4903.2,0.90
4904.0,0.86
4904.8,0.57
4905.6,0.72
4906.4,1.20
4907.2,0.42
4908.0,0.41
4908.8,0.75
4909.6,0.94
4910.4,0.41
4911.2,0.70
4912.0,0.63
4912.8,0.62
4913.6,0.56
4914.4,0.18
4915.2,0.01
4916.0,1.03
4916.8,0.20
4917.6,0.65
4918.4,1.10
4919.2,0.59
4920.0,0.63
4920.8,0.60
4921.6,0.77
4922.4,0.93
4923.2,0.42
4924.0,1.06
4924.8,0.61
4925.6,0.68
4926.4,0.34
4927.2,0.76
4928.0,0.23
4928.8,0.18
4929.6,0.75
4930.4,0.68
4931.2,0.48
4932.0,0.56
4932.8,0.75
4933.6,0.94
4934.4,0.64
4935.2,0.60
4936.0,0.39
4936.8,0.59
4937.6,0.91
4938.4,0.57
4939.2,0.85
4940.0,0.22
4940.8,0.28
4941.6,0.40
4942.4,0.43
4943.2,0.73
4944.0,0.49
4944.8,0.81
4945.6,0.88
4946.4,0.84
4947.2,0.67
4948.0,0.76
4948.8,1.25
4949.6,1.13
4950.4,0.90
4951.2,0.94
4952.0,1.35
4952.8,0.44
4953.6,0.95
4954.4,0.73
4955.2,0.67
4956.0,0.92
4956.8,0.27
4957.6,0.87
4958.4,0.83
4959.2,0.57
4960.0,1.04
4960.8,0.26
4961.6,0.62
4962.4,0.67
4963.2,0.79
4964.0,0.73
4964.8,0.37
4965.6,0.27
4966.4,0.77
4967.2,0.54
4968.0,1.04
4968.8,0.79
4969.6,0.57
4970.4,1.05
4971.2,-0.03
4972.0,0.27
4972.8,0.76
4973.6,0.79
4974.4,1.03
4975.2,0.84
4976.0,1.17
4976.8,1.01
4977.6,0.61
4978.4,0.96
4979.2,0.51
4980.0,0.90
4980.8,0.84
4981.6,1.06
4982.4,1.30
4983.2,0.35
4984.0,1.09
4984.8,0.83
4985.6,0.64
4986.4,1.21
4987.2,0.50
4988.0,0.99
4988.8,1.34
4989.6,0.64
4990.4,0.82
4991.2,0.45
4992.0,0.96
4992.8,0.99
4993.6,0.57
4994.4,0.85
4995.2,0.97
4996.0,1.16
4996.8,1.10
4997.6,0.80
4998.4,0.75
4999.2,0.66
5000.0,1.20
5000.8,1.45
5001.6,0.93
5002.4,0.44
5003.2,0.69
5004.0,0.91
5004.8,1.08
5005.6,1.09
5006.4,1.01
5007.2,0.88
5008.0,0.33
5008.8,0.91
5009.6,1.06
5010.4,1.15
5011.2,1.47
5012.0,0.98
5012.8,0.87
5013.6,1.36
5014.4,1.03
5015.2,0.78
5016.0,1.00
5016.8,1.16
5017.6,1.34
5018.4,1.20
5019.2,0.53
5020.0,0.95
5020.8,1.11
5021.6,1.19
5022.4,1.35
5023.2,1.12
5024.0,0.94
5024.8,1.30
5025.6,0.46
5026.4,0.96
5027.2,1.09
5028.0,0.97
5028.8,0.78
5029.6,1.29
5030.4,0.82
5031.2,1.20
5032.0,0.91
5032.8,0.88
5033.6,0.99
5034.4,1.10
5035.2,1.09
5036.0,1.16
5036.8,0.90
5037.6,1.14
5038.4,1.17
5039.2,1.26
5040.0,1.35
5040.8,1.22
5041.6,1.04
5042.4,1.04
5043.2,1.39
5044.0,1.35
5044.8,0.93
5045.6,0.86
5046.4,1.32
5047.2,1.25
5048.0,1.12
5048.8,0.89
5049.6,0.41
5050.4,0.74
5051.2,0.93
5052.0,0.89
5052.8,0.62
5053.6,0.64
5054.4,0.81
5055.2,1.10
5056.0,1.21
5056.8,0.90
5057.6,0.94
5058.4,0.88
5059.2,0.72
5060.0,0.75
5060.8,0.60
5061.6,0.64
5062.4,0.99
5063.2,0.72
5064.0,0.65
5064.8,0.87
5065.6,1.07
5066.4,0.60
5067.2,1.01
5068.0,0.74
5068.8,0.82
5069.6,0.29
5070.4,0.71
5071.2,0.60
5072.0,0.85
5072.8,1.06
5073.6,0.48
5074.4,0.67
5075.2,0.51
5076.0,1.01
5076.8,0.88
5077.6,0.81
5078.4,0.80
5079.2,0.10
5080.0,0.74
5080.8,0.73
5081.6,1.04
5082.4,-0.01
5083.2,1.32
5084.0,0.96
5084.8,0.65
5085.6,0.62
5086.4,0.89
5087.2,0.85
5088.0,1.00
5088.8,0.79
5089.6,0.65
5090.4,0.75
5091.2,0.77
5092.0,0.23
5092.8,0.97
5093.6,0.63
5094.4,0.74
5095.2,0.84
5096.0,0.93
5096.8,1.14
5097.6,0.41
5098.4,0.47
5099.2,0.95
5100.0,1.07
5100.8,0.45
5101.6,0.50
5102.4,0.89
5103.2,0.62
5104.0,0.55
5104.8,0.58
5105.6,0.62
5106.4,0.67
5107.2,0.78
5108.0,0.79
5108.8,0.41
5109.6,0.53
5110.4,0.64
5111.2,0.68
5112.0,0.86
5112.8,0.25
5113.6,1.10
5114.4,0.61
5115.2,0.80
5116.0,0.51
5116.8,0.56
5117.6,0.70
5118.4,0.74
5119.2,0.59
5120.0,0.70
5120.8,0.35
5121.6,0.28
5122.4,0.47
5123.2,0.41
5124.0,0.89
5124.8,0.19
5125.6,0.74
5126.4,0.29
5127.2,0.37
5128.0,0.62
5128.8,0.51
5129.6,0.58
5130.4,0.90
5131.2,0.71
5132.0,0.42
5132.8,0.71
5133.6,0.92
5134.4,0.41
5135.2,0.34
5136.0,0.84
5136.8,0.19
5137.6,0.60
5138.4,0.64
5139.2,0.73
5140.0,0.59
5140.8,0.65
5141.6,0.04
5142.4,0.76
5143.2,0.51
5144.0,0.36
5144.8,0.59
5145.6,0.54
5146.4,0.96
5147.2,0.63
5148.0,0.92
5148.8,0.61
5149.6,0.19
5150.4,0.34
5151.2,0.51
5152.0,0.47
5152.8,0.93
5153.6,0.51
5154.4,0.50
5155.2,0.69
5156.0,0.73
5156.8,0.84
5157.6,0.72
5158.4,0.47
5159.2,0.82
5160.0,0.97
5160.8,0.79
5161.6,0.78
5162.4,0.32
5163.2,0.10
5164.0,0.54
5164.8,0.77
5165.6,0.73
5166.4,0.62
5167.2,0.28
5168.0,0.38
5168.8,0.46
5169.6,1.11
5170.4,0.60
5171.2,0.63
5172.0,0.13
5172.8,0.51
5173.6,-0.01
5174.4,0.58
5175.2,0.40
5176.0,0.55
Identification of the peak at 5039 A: C III]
